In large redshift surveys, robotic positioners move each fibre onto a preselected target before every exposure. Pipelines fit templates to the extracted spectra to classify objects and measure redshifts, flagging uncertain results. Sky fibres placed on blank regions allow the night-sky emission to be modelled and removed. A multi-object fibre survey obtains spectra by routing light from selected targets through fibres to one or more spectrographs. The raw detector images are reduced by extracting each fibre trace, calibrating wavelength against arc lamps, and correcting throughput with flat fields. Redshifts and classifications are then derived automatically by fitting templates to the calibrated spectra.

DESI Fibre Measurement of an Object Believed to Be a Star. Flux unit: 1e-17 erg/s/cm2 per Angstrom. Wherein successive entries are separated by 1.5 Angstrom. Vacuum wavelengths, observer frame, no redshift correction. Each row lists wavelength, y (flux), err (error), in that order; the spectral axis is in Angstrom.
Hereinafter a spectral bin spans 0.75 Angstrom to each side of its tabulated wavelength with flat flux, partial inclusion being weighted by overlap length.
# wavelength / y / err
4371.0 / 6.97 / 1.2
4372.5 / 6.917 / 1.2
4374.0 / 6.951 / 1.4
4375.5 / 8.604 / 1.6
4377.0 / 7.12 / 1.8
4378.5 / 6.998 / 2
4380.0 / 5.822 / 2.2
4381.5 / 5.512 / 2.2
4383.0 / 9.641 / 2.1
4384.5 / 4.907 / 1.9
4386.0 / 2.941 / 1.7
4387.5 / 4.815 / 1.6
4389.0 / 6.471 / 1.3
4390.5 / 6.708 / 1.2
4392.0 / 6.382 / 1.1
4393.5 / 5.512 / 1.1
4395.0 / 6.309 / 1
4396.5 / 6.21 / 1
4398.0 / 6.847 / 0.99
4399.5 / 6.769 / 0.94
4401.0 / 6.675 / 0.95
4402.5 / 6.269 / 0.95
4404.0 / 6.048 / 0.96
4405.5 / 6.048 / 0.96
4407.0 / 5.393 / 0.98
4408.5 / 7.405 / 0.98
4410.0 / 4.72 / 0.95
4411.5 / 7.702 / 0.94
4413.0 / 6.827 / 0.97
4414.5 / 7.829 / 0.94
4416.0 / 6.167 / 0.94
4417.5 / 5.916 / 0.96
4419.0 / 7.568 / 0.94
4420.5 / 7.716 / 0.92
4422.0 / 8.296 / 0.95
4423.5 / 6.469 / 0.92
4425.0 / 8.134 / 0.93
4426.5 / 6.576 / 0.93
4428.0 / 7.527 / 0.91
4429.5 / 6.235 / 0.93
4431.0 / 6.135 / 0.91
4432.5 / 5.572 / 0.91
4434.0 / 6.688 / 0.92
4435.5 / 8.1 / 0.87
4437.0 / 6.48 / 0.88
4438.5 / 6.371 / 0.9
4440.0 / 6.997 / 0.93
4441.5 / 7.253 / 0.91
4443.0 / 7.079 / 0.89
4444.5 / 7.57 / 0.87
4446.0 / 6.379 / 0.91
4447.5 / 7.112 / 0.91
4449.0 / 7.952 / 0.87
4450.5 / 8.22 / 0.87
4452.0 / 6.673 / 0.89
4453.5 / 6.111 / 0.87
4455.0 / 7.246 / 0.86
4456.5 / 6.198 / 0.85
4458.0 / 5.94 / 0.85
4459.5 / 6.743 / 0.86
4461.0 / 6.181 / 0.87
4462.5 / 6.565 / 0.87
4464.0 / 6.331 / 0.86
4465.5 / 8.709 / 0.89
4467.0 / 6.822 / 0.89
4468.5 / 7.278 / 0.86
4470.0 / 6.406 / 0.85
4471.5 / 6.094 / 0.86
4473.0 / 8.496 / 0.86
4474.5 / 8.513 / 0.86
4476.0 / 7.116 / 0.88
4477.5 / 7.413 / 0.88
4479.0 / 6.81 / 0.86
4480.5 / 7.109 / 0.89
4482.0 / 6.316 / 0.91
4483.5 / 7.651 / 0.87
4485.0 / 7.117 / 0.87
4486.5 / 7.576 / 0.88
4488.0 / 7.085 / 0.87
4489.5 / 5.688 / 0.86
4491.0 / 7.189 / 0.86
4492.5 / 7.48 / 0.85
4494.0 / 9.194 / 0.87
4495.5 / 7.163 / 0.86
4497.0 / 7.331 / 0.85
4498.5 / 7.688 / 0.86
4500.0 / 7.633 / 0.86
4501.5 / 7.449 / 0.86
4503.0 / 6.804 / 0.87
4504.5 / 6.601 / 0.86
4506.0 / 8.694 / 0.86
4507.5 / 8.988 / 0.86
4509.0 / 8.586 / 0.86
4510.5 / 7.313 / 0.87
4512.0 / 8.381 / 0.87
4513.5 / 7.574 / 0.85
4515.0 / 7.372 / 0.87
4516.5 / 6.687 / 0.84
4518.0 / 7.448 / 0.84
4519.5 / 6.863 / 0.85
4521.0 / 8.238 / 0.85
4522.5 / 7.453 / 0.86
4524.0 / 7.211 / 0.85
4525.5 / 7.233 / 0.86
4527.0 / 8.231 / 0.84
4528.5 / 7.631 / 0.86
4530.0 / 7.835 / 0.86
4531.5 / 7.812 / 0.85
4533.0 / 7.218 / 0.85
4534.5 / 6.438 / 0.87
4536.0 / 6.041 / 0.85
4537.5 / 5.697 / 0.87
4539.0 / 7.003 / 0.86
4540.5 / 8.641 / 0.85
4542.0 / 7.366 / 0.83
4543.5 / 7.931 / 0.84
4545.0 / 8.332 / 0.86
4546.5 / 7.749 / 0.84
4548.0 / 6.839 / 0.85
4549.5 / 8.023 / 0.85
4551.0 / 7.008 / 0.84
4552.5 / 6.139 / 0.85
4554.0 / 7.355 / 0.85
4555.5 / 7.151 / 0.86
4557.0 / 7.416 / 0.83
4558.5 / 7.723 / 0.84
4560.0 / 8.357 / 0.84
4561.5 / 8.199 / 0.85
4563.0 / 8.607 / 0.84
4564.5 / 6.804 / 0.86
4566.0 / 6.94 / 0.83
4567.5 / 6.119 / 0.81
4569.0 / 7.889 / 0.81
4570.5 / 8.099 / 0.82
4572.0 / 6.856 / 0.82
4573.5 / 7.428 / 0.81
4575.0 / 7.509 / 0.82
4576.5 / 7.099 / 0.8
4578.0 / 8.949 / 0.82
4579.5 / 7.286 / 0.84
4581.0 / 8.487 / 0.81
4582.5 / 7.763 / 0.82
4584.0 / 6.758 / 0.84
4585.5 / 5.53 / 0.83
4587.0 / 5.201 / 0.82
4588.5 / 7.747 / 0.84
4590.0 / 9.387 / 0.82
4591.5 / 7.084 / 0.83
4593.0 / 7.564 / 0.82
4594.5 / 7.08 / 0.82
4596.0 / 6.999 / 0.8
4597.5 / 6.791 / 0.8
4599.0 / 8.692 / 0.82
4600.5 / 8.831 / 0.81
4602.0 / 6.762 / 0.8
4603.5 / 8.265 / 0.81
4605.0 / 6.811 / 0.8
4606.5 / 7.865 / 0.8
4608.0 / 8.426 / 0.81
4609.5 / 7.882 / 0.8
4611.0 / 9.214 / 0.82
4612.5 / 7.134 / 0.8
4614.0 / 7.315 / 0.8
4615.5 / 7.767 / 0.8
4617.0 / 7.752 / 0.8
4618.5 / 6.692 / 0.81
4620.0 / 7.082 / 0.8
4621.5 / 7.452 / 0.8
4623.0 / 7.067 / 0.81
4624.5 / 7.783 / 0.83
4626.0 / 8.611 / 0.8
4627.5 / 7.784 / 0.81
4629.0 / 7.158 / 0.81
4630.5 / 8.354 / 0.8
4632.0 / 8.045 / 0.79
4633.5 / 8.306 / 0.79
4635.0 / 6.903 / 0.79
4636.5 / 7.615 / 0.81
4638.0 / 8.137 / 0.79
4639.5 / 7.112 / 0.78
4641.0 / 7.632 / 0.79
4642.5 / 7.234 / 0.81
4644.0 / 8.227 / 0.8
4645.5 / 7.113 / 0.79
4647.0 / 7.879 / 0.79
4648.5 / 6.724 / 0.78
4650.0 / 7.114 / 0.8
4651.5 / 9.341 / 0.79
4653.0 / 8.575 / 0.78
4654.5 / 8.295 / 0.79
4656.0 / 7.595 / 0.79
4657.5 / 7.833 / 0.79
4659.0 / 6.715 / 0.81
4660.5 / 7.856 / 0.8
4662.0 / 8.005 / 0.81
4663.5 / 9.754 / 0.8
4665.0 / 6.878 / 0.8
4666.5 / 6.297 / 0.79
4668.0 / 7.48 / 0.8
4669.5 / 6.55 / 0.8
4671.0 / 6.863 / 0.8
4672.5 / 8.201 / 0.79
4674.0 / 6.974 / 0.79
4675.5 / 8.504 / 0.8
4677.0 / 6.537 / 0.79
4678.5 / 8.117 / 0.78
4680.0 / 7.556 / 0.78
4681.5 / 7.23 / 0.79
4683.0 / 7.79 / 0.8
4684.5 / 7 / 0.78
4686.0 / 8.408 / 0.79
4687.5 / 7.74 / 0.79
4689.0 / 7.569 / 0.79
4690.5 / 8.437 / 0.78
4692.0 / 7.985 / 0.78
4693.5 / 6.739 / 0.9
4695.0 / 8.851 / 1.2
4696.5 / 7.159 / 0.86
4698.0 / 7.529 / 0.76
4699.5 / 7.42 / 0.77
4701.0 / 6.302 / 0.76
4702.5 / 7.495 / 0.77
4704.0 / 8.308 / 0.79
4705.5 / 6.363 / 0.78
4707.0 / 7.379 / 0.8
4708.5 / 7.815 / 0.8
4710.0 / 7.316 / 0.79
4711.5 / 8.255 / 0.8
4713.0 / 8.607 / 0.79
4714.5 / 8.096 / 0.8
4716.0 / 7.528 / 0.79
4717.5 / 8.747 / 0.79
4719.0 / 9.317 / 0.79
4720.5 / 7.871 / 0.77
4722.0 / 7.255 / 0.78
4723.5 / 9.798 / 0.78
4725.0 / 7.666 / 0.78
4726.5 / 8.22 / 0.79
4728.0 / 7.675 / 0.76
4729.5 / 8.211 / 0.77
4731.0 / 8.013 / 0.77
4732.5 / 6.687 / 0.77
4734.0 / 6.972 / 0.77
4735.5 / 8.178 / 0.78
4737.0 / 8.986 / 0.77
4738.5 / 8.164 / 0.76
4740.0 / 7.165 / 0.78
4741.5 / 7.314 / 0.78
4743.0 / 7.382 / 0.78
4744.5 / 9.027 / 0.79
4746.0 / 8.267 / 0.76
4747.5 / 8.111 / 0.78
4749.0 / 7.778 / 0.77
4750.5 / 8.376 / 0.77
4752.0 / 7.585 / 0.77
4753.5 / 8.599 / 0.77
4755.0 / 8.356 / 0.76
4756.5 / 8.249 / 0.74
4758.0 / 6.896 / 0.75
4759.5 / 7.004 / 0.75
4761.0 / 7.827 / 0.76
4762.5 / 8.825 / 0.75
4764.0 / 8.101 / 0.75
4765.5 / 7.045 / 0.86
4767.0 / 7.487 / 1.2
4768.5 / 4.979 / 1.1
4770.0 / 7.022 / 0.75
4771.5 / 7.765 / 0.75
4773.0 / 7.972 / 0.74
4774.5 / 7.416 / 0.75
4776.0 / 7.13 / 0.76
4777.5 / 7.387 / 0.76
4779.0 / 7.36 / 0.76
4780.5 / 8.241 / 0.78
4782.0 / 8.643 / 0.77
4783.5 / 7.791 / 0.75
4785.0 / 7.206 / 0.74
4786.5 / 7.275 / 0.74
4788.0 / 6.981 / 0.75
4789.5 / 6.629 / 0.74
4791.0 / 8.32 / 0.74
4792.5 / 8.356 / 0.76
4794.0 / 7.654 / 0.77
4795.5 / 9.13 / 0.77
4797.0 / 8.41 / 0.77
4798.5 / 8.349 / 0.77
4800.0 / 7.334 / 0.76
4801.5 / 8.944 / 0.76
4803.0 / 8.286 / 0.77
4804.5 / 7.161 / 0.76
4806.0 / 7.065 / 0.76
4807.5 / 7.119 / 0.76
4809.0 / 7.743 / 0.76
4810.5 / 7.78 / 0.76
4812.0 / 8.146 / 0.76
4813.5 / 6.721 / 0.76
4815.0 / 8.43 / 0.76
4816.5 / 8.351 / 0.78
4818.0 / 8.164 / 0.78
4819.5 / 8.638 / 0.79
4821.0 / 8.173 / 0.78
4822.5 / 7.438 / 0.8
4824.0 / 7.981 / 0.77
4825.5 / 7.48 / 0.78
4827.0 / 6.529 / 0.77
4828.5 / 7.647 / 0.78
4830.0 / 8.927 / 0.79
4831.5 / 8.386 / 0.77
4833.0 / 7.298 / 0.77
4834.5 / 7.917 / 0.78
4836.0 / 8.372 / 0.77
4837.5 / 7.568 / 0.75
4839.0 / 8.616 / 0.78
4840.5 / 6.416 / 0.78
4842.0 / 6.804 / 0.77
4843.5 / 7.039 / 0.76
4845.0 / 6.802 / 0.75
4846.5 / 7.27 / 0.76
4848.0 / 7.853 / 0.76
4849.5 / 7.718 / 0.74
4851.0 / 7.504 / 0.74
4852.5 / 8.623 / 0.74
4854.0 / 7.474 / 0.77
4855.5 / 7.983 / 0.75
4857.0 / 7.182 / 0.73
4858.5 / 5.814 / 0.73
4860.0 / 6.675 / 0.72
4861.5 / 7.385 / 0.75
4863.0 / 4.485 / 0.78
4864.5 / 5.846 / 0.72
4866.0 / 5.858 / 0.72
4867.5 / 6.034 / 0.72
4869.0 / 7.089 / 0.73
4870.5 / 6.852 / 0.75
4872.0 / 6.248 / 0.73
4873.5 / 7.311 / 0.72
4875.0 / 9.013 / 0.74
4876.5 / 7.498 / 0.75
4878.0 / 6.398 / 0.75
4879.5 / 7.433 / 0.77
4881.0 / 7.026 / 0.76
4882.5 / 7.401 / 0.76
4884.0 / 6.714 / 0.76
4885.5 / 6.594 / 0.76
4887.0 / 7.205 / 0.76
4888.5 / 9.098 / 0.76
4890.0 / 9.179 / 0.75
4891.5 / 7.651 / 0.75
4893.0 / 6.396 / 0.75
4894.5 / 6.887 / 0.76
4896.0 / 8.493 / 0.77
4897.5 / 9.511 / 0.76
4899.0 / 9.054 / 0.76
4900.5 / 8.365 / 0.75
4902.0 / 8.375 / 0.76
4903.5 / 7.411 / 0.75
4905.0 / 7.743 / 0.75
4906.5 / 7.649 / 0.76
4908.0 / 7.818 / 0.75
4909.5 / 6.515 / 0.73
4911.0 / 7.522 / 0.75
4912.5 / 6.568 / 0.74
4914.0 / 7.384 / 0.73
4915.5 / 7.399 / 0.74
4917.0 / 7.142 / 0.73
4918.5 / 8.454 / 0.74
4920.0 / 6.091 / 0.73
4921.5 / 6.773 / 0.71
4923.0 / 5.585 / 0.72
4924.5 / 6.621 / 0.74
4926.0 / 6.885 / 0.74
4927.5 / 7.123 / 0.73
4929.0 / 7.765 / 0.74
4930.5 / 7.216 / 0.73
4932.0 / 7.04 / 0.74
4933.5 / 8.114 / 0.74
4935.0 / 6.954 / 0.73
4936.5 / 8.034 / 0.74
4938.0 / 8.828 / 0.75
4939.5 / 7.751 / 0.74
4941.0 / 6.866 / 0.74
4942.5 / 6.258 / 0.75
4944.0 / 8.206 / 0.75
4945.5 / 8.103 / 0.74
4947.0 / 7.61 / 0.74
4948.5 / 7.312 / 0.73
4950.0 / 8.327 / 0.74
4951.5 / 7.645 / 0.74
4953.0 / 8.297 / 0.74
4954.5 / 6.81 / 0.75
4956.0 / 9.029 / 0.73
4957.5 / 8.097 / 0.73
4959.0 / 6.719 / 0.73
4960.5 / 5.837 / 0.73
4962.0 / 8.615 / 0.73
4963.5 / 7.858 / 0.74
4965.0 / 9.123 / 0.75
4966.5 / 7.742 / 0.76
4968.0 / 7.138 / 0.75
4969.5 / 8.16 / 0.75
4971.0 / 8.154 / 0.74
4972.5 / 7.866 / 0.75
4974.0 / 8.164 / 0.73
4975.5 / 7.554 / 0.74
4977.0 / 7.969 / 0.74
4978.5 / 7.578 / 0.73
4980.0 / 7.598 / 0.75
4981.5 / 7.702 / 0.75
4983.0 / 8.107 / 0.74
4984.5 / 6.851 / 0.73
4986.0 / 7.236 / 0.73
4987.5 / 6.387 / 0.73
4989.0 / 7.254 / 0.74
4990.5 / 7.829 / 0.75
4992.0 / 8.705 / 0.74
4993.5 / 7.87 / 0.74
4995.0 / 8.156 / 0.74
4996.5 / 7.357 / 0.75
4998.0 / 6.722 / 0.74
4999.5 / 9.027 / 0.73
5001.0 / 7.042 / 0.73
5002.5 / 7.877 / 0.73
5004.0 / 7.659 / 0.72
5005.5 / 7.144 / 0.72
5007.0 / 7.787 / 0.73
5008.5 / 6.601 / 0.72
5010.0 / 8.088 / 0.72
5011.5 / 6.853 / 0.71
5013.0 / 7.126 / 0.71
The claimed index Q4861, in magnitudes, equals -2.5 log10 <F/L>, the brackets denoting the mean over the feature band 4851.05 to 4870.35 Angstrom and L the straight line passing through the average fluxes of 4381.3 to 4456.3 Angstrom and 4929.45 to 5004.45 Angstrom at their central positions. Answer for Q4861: 0.114 mag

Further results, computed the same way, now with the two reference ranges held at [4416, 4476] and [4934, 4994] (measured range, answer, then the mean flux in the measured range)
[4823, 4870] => 0.043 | 7.24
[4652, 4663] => -0.091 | 7.92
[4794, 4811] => -0.063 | 7.93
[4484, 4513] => -0.077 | 7.58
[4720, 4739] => -0.085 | 7.98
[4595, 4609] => -0.074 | 7.71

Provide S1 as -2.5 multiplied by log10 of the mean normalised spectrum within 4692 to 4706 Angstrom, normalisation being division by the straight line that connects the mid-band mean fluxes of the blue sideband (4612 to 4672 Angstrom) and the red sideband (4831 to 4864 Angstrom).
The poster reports 0.02 mag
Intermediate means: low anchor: 7.61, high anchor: 7.31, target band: 7.4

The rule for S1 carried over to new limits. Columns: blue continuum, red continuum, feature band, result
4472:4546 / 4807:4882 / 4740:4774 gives -0.044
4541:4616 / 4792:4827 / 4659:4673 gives 0.027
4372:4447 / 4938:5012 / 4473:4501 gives -0.092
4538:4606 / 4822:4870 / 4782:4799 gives -0.081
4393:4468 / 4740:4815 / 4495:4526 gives -0.085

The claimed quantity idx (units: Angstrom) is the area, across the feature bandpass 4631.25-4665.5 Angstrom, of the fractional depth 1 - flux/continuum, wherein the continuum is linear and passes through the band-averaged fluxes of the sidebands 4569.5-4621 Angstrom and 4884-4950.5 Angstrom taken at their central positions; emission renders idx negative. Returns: -1.1 Angstrom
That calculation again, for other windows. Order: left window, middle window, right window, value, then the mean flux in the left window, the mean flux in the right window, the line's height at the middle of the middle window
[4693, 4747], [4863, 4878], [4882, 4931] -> 1.64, 7.84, 7.47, 7.55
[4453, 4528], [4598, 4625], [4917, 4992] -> -1.26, 7.29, 7.54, 7.36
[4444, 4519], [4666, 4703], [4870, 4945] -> -0.64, 7.26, 7.45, 7.35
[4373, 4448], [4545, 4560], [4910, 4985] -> -1.10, 6.63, 7.53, 6.87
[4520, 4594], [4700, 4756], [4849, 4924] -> -4.40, 7.41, 7.28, 7.35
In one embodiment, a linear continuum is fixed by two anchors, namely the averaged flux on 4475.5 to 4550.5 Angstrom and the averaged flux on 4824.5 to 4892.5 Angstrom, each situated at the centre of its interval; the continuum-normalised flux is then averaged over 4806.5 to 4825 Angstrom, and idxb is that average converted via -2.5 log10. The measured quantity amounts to -0.08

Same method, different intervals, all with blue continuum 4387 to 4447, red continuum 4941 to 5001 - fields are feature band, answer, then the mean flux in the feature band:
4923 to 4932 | 0.09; 6.99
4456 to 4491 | -0.03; 6.97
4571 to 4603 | -0.07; 7.43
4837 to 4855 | 0.00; 7.48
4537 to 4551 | -0.09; 7.51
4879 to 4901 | -0.04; 7.8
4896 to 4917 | -0.03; 7.8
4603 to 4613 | -0.14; 7.95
